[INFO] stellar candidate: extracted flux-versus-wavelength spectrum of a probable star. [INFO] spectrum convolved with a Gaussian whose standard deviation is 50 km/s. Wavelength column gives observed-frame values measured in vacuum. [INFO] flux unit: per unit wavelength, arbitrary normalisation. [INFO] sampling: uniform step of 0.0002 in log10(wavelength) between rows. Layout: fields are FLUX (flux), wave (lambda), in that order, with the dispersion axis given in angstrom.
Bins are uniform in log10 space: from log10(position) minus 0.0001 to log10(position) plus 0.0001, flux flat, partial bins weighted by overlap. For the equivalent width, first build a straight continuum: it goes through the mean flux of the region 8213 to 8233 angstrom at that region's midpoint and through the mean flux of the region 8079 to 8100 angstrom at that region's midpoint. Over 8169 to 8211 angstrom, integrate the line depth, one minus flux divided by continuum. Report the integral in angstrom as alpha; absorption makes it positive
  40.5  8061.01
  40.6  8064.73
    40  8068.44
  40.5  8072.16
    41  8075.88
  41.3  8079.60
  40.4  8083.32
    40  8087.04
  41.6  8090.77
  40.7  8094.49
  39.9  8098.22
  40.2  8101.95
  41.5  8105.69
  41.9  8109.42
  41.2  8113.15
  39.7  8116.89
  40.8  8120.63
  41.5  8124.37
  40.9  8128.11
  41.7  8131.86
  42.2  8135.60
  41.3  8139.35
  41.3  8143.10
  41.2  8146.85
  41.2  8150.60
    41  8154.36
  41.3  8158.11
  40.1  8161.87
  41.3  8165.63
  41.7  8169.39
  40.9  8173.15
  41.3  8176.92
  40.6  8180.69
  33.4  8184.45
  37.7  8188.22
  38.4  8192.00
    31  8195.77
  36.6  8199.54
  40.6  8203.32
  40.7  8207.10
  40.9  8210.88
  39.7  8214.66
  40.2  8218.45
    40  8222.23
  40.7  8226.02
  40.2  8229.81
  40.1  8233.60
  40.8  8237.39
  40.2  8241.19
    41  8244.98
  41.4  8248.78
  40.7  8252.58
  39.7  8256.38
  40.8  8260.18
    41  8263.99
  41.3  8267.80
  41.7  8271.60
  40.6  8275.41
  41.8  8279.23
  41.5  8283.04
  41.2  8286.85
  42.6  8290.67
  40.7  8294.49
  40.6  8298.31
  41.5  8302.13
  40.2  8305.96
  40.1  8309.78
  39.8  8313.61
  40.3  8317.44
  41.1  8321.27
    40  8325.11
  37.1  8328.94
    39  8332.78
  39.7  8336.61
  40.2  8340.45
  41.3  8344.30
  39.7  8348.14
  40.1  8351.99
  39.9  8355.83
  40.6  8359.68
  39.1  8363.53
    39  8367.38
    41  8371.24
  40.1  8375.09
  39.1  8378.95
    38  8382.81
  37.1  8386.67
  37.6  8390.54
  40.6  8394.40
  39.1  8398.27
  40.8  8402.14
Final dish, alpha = 1.9 angstrom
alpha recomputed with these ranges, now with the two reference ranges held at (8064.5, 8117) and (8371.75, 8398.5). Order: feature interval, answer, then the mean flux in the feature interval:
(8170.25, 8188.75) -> 0.54 angstrom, 39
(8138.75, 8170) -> -0.61 angstrom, 41.1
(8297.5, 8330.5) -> -0.63 angstrom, 40.1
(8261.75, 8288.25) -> -1.14 angstrom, 41.3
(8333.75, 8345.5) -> -0.32 angstrom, 40.2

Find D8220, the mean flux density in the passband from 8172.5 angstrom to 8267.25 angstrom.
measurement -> 39.6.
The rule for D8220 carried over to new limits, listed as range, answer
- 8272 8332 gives 40.6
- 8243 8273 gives 40.9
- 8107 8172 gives 41.2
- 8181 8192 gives 36.8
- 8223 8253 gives 40.6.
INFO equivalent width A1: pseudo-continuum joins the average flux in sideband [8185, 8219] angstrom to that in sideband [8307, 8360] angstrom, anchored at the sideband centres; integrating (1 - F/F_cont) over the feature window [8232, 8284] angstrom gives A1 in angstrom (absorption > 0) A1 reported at -2.7 angstrom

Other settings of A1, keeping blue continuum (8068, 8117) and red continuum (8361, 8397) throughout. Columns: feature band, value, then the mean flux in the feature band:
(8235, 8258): -0.4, 40.6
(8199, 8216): 0.1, 39.9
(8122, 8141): -0.5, 41.5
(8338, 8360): -0.6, 40.3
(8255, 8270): -0.4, 40.8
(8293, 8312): -0.5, 40.6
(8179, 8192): 0.9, 37.4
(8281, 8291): -0.5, 41.7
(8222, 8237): -0.1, 40.3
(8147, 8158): -0.2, 41.2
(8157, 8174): -0.3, 41.1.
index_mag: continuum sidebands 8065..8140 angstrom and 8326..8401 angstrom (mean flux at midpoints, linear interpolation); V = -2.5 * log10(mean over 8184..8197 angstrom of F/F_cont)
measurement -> 0.14 mag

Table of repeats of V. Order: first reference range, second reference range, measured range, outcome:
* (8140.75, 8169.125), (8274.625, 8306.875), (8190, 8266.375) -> 0.04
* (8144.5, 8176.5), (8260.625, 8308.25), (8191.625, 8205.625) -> 0.13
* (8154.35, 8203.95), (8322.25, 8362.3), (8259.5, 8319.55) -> -0.04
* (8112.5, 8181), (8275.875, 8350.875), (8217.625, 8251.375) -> 0.01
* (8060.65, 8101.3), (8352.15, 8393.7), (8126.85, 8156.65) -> -0.03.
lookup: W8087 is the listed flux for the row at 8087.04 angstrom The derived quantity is 40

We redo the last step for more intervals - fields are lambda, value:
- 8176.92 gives 41.3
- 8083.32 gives 40.4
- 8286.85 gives 41.2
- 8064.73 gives 40.6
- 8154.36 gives 41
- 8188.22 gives 37.7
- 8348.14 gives 39.7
